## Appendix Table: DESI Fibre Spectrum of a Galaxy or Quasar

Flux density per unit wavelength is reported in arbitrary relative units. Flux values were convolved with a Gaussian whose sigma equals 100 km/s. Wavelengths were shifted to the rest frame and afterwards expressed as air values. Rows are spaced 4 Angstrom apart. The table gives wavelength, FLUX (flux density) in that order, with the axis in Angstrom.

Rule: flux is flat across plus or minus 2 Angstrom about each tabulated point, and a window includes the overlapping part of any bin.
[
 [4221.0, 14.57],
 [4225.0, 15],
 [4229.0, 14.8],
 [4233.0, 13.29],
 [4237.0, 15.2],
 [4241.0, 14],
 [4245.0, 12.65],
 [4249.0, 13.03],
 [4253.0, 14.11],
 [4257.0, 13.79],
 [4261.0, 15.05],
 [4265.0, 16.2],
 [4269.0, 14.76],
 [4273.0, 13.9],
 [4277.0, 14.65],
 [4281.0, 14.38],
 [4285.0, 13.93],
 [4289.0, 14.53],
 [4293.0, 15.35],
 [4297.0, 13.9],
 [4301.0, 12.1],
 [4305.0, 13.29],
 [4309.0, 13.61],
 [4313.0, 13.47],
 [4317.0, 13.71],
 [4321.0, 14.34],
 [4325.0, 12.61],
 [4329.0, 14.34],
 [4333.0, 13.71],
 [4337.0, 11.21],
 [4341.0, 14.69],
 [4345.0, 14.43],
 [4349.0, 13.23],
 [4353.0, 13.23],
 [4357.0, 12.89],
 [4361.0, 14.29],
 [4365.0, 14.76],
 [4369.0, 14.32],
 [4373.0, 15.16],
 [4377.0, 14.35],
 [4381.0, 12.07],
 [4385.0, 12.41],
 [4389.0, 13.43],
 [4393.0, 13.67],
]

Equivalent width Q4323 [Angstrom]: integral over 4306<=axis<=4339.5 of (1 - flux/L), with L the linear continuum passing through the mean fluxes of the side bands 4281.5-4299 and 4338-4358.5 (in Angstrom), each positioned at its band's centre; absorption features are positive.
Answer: 1.4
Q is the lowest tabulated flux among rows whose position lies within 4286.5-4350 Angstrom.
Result 11.21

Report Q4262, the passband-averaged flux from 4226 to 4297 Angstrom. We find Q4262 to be 14.3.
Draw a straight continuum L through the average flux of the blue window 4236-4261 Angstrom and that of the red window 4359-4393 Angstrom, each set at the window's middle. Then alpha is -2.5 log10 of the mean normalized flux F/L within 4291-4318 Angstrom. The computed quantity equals 0.02 mag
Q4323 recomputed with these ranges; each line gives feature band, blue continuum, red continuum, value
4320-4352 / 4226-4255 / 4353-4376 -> 1.34 Angstrom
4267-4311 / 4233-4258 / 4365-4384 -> -0.66 Angstrom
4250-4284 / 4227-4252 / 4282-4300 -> -1.10 Angstrom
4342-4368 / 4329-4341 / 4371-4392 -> -1.10 Angstrom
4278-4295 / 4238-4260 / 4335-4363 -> -1.23 Angstrom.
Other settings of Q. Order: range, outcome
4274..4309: 12.1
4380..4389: 12.07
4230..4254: 12.65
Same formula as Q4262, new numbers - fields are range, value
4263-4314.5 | 14.2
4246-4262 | 13.8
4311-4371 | 13.7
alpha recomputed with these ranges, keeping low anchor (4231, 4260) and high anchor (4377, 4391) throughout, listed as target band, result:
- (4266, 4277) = -0.074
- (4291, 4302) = -0.039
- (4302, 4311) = 0.006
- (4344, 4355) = -0.037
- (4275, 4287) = -0.061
